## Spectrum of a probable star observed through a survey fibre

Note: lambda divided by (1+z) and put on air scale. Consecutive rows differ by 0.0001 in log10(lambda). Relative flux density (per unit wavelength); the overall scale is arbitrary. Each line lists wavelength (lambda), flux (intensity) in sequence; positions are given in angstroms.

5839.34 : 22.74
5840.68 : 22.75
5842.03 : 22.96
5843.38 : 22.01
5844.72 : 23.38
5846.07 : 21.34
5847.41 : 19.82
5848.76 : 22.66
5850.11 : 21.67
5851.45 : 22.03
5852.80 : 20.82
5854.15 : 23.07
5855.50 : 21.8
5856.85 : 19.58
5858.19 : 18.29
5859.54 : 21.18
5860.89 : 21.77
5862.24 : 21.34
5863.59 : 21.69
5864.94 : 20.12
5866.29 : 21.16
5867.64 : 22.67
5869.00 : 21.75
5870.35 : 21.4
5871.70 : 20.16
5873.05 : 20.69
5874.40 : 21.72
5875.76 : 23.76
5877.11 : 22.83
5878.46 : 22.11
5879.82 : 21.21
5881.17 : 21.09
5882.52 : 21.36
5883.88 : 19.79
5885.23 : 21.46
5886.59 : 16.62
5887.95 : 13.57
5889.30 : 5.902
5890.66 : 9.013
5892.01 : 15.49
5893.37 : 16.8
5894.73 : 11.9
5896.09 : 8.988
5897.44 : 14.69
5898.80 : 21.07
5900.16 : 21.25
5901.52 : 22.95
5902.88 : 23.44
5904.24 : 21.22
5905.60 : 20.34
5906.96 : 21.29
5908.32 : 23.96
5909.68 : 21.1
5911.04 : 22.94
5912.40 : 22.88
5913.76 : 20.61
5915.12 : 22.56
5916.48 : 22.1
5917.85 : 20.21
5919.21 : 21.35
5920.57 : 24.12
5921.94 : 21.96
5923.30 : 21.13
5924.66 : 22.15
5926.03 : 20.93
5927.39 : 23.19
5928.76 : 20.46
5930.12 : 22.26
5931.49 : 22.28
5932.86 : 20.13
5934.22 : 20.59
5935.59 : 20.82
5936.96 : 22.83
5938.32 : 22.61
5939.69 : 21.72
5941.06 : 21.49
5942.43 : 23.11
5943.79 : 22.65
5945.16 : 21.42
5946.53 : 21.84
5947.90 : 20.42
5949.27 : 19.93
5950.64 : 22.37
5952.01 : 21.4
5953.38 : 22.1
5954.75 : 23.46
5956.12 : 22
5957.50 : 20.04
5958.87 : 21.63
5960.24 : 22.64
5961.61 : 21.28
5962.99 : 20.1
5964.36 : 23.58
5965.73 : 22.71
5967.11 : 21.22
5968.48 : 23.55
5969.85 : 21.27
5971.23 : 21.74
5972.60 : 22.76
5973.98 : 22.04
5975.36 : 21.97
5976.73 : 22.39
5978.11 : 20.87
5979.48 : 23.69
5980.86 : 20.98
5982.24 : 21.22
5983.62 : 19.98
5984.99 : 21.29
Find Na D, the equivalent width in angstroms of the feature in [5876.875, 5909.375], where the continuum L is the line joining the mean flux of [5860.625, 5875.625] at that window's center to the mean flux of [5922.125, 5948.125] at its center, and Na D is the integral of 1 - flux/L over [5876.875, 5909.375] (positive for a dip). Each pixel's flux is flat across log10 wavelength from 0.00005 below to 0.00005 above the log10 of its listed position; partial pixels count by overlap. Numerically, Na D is 4.9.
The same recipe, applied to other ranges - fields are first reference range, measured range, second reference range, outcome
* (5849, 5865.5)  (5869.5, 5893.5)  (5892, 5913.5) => 1.97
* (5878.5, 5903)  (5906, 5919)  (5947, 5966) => -2.35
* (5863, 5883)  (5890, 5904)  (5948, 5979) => 3.19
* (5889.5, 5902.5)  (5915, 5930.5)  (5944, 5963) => -2.94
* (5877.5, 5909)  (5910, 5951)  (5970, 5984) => -4.24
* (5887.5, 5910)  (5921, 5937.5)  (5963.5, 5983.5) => -2.07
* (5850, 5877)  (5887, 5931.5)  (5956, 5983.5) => 4.35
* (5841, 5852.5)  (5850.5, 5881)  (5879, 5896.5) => -3.90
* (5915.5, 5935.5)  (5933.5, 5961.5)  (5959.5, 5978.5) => 0.11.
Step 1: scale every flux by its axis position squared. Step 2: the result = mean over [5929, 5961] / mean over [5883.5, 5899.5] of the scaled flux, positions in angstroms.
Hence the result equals 1.52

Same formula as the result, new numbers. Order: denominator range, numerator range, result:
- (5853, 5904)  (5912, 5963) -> 1.15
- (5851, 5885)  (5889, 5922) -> 0.91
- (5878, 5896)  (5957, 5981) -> 1.38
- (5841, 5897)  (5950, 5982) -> 1.16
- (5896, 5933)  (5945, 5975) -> 1.04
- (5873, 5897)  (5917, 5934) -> 1.27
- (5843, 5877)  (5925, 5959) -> 1.04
